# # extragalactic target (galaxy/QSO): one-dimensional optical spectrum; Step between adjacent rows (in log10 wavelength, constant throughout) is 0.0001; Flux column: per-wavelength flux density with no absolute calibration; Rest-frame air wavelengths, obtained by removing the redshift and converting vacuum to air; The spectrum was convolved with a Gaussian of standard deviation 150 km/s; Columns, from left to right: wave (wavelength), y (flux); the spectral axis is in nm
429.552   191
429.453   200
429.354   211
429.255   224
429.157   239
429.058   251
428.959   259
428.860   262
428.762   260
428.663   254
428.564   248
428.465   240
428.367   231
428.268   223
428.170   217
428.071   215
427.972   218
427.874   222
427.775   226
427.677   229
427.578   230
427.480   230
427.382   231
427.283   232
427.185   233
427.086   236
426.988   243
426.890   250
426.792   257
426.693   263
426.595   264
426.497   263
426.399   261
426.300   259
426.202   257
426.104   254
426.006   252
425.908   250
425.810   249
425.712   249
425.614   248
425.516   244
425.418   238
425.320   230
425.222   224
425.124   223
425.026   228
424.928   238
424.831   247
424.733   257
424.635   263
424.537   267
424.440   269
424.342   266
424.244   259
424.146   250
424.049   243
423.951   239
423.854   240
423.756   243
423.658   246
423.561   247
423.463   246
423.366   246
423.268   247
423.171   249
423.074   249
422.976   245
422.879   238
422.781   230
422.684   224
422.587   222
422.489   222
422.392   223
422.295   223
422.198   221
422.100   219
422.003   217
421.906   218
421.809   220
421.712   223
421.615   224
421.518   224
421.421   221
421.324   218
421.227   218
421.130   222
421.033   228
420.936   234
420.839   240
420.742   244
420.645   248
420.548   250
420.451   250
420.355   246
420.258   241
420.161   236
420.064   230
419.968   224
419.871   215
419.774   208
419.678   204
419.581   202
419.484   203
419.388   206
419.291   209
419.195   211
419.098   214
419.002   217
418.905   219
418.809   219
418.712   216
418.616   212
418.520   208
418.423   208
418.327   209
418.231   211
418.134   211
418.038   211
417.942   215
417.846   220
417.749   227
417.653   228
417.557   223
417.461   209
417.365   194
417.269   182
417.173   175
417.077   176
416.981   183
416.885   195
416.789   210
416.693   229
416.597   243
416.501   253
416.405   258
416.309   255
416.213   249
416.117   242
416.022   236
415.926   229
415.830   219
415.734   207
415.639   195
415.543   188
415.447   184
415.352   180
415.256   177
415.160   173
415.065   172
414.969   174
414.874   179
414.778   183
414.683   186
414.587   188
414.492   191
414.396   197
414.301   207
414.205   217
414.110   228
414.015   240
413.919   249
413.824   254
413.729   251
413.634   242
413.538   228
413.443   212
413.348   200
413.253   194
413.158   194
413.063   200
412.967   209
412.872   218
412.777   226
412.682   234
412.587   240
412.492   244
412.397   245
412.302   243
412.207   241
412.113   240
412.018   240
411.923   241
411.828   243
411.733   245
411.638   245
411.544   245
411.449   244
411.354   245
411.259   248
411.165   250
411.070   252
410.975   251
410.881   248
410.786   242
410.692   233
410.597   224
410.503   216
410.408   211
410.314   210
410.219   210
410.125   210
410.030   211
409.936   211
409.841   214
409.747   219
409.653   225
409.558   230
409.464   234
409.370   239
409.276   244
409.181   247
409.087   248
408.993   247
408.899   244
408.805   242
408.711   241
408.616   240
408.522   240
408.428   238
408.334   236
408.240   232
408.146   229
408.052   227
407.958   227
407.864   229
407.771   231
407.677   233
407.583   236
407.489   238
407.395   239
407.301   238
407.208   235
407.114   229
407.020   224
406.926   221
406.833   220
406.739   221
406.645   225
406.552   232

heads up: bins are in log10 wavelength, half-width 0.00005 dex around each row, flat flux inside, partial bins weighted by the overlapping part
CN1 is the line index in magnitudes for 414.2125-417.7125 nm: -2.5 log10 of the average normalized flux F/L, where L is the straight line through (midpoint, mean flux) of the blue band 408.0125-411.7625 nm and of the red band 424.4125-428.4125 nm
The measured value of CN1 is 0.16 mag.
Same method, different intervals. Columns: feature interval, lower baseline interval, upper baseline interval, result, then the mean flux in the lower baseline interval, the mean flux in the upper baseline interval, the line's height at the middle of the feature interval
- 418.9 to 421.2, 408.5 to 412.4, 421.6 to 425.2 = 0.06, 236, 239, 238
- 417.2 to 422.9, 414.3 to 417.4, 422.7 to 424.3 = 0.03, 203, 244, 226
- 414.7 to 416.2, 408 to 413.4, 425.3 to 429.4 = 0.19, 232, 242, 235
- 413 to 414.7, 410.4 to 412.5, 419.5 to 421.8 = 0.10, 241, 228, 238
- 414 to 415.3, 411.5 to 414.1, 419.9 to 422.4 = 0.20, 232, 229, 231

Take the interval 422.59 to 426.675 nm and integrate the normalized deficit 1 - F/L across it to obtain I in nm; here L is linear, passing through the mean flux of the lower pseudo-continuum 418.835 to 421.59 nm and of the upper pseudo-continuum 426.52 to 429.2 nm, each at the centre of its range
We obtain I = -0.25 nm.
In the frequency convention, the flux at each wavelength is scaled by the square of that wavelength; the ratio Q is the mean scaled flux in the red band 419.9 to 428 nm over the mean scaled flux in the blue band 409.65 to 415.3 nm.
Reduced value 1.1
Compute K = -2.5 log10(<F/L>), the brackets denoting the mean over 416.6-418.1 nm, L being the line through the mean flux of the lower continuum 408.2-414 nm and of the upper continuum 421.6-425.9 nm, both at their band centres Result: 0.145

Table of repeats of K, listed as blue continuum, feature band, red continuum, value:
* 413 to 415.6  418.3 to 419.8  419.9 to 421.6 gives 0.07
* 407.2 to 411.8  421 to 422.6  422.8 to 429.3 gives 0.09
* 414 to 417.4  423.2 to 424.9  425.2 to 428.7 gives -0.09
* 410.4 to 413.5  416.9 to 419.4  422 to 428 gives 0.14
